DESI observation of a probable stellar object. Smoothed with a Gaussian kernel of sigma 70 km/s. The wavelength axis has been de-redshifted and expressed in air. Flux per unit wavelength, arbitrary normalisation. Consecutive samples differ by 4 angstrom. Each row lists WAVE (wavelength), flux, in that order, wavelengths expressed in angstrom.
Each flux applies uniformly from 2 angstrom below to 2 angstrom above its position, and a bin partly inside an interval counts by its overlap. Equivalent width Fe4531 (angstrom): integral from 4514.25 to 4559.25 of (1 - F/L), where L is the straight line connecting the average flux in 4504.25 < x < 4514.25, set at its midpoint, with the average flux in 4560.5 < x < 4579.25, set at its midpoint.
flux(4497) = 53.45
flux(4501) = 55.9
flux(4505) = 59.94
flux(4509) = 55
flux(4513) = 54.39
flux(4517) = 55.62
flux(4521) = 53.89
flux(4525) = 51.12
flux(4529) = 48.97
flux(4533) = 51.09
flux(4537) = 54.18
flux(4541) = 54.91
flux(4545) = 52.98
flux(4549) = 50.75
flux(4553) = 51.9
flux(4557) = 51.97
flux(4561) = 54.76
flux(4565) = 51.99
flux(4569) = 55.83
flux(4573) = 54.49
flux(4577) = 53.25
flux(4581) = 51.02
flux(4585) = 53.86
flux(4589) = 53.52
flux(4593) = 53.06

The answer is 2.1 angstrom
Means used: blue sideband 56.2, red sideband 54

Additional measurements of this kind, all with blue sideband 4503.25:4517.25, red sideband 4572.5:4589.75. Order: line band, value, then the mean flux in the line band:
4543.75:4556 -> 0.6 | 51.8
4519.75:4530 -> 0.8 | 51.4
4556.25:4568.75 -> 0.1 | 53.4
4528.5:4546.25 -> 0.8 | 52.7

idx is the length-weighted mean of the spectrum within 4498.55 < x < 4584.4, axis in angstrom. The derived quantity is 53.5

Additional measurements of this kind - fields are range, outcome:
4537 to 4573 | 53.3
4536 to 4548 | 53.7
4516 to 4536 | 52.1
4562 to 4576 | 54.1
